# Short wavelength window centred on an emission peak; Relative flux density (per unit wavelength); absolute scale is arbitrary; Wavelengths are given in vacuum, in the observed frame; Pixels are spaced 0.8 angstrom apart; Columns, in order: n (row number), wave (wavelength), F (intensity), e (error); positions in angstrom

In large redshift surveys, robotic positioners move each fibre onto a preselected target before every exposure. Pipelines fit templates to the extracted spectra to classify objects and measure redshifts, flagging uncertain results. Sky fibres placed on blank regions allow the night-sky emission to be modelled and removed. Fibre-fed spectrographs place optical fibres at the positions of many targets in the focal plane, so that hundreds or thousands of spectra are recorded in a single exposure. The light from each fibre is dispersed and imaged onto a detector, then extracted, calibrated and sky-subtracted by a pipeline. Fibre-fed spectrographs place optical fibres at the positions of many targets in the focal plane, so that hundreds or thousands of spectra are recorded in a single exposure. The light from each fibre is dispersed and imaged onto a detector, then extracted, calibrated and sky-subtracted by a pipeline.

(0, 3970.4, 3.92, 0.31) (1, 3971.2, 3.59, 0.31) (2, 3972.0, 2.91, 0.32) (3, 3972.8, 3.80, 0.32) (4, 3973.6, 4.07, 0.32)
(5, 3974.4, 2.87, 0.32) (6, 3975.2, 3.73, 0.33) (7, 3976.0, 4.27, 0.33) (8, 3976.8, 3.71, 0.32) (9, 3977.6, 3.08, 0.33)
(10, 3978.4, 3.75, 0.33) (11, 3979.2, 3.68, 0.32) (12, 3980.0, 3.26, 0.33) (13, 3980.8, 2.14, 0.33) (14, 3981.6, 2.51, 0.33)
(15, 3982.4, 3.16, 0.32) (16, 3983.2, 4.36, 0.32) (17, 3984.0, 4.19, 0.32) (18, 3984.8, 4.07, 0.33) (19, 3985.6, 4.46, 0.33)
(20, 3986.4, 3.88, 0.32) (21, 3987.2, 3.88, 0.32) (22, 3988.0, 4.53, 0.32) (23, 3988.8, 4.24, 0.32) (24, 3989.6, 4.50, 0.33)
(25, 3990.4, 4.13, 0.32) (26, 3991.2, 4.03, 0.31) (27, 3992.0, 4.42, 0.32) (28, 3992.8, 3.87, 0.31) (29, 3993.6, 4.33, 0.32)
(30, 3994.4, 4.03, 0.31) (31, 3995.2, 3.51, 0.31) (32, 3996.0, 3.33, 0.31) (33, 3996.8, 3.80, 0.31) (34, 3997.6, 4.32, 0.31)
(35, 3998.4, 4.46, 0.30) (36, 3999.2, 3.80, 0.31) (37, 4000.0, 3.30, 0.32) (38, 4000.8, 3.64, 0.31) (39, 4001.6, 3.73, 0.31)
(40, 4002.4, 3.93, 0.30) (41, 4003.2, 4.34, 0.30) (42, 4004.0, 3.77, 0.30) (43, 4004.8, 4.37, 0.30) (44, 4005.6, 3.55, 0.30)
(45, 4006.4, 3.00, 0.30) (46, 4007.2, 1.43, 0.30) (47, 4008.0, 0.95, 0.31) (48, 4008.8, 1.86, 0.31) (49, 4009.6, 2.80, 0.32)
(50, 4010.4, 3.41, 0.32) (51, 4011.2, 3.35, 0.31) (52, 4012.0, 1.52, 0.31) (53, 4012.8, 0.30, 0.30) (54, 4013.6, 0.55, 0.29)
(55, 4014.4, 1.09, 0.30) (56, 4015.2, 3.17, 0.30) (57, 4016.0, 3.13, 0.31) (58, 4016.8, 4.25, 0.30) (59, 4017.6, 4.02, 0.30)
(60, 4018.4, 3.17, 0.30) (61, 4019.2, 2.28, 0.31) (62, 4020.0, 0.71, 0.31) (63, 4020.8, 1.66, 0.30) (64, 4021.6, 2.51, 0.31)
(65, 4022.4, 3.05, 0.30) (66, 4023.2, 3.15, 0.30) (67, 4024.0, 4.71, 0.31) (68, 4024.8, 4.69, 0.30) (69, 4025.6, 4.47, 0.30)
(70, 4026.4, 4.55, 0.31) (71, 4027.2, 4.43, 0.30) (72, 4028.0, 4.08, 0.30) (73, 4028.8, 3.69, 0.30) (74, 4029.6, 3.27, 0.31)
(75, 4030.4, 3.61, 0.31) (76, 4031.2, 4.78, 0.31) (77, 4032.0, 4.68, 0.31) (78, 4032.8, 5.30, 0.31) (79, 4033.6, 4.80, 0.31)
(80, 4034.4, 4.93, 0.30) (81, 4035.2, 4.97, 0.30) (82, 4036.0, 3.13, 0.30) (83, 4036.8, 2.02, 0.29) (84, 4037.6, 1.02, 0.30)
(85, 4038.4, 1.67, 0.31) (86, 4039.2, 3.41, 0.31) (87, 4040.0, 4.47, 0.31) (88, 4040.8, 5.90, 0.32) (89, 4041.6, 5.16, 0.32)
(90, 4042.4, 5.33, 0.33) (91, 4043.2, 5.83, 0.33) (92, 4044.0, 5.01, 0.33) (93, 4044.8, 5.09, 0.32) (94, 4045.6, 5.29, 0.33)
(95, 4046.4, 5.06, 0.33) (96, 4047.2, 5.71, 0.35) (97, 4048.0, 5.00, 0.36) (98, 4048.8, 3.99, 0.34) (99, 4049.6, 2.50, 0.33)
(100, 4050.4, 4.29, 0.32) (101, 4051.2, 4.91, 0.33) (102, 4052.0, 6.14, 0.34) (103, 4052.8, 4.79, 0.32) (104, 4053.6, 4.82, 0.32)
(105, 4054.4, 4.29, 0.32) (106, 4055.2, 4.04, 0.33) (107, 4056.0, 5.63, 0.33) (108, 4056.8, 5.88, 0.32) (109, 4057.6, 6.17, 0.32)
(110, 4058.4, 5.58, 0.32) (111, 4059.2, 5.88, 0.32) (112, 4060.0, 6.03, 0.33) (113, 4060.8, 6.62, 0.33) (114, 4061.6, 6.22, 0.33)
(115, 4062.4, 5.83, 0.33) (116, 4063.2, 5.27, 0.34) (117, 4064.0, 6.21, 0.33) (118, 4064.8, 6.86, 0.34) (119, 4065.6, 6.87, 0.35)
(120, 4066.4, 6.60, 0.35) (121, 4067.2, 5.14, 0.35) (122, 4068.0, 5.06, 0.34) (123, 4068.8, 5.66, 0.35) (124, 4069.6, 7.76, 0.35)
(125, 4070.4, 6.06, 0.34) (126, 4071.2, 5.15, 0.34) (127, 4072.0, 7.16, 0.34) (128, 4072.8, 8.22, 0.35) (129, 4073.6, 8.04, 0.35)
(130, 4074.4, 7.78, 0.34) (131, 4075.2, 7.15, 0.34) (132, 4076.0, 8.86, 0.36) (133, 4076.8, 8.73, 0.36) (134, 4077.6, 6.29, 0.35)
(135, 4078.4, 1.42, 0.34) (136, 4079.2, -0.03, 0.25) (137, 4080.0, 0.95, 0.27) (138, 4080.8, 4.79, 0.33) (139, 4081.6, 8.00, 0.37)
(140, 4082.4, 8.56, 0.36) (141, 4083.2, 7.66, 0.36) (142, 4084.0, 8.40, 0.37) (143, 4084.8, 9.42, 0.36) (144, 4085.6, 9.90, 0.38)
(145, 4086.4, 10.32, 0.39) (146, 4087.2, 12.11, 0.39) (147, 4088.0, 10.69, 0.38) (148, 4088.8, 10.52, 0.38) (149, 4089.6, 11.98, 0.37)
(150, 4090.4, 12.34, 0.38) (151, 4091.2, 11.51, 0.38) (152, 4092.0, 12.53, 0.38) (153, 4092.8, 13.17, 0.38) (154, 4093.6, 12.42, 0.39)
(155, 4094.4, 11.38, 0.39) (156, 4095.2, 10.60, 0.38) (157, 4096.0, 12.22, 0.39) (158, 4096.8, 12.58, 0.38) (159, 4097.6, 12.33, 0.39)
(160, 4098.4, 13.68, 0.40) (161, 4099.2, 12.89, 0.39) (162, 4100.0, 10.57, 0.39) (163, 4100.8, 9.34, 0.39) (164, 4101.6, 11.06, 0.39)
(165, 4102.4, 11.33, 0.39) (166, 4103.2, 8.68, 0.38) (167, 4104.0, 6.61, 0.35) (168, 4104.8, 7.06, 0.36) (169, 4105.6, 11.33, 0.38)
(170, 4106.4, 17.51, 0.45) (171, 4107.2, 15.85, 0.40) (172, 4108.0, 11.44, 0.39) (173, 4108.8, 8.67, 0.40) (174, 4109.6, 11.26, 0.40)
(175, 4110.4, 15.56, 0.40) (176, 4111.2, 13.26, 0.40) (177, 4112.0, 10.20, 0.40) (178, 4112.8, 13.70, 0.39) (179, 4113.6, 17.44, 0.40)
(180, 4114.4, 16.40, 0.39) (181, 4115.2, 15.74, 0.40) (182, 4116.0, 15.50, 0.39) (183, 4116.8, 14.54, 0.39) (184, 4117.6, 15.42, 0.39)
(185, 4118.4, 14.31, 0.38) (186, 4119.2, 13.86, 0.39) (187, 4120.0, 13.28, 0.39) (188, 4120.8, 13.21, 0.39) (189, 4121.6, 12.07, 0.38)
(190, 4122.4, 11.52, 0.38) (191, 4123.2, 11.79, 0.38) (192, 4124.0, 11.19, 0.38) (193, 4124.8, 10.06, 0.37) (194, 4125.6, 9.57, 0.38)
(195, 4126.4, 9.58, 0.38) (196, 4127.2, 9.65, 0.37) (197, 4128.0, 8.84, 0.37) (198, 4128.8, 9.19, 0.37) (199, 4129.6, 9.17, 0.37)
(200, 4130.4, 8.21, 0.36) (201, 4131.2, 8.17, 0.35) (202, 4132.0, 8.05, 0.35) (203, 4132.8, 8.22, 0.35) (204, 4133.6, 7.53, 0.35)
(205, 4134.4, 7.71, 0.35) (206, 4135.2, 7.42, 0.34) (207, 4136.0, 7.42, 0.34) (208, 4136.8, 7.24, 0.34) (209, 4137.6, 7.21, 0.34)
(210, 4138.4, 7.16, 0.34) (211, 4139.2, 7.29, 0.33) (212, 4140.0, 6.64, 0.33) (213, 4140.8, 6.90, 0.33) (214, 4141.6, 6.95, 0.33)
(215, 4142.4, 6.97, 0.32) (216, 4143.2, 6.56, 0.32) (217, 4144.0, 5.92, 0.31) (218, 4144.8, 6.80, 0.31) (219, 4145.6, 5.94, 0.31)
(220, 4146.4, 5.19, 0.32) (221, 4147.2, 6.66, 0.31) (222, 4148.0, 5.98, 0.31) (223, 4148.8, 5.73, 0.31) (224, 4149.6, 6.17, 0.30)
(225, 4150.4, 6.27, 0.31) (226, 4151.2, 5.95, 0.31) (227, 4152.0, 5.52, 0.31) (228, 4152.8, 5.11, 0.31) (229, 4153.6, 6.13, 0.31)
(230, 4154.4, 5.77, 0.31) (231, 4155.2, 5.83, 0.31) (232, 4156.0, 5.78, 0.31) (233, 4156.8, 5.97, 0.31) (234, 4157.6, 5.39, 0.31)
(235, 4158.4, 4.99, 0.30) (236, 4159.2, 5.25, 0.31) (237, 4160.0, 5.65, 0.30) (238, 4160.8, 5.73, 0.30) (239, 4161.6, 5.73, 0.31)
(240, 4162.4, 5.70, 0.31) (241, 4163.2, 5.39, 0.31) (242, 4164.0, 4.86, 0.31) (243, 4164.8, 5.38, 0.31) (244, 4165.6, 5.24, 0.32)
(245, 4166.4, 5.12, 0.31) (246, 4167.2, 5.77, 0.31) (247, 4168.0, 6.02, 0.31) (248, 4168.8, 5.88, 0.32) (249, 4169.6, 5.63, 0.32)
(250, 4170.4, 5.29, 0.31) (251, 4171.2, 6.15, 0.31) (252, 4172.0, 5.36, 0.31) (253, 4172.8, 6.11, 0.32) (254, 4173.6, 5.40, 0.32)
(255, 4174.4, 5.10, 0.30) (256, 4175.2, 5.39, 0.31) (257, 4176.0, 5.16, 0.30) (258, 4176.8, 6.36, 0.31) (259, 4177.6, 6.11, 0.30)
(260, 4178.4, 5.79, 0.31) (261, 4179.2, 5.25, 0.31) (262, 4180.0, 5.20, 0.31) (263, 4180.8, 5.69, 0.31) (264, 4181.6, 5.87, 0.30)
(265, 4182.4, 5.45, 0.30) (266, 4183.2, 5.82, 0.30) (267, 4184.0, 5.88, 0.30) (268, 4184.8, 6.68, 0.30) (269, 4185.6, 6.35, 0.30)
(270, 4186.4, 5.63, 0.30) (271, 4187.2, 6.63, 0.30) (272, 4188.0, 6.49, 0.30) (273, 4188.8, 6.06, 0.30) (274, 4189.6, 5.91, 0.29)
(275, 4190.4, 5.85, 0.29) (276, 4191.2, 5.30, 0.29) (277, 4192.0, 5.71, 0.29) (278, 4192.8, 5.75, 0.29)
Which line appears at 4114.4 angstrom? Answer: Lyman alpha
